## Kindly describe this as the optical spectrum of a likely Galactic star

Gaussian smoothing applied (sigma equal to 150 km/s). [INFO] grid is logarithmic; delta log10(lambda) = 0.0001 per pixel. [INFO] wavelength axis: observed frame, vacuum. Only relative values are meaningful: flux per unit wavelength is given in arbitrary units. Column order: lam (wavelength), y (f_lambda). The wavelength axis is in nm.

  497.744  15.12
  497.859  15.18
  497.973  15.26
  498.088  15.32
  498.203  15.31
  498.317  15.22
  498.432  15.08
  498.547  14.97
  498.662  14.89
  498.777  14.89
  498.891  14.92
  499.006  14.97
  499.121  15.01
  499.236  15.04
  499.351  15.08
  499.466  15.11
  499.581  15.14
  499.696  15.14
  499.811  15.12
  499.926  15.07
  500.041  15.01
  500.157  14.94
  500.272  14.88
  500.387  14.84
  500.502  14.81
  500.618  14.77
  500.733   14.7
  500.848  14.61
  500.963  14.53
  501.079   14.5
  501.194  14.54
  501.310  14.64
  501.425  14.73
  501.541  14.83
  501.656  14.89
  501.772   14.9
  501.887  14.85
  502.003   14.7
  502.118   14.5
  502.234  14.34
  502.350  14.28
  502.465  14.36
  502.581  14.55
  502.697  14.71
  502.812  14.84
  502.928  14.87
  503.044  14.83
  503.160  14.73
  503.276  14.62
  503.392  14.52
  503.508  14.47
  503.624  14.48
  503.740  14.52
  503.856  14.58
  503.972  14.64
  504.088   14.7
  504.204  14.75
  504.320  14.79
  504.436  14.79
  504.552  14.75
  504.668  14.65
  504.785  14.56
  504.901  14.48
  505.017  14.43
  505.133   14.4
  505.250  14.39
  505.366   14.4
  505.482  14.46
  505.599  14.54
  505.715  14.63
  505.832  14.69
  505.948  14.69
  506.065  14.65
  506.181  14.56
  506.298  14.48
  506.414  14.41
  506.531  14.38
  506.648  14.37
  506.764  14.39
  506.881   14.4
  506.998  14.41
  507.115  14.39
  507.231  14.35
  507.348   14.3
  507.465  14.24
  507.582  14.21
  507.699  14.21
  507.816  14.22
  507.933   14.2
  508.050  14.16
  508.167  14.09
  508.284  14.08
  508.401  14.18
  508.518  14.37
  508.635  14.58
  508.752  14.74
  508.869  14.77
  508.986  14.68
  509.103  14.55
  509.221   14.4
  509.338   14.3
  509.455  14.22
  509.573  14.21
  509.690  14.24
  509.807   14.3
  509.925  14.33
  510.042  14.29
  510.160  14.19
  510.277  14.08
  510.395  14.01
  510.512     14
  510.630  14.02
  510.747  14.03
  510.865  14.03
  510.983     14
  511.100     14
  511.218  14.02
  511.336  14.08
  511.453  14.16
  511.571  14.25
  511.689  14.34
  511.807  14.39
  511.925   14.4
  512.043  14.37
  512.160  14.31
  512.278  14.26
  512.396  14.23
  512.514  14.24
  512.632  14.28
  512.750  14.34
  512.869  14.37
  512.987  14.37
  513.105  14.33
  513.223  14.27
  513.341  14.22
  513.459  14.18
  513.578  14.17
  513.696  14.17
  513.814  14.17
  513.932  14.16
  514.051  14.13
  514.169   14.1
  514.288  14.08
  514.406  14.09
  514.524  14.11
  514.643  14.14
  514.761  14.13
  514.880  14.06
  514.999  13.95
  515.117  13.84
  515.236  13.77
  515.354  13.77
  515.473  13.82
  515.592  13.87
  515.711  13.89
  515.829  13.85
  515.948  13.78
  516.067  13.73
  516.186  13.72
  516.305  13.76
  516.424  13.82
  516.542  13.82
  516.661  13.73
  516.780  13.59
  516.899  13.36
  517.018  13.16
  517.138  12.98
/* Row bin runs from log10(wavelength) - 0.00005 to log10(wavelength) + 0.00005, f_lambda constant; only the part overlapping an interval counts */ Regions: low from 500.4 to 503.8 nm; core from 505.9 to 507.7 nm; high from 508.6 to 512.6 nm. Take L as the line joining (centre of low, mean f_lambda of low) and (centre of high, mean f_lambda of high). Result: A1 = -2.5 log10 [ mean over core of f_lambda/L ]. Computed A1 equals 0.00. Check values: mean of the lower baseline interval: 14.6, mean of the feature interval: 14.4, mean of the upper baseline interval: 14.3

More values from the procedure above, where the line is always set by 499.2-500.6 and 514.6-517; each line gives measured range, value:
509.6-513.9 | -0.007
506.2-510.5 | 0.003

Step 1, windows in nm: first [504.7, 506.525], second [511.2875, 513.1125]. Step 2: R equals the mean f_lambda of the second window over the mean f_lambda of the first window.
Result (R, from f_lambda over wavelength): 0.99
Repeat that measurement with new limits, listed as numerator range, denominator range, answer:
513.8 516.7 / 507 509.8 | 0.97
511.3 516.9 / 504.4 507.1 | 0.97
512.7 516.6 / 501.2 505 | 0.96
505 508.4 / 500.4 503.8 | 0.98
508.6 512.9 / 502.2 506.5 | 0.98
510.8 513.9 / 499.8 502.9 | 0.97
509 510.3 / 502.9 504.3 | 0.98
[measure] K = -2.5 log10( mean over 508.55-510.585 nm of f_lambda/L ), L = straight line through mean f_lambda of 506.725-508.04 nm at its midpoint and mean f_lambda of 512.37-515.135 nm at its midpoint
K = -0.01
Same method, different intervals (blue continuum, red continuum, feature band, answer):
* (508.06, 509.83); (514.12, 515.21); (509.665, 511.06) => 0.01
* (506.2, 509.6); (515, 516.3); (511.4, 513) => -0.02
